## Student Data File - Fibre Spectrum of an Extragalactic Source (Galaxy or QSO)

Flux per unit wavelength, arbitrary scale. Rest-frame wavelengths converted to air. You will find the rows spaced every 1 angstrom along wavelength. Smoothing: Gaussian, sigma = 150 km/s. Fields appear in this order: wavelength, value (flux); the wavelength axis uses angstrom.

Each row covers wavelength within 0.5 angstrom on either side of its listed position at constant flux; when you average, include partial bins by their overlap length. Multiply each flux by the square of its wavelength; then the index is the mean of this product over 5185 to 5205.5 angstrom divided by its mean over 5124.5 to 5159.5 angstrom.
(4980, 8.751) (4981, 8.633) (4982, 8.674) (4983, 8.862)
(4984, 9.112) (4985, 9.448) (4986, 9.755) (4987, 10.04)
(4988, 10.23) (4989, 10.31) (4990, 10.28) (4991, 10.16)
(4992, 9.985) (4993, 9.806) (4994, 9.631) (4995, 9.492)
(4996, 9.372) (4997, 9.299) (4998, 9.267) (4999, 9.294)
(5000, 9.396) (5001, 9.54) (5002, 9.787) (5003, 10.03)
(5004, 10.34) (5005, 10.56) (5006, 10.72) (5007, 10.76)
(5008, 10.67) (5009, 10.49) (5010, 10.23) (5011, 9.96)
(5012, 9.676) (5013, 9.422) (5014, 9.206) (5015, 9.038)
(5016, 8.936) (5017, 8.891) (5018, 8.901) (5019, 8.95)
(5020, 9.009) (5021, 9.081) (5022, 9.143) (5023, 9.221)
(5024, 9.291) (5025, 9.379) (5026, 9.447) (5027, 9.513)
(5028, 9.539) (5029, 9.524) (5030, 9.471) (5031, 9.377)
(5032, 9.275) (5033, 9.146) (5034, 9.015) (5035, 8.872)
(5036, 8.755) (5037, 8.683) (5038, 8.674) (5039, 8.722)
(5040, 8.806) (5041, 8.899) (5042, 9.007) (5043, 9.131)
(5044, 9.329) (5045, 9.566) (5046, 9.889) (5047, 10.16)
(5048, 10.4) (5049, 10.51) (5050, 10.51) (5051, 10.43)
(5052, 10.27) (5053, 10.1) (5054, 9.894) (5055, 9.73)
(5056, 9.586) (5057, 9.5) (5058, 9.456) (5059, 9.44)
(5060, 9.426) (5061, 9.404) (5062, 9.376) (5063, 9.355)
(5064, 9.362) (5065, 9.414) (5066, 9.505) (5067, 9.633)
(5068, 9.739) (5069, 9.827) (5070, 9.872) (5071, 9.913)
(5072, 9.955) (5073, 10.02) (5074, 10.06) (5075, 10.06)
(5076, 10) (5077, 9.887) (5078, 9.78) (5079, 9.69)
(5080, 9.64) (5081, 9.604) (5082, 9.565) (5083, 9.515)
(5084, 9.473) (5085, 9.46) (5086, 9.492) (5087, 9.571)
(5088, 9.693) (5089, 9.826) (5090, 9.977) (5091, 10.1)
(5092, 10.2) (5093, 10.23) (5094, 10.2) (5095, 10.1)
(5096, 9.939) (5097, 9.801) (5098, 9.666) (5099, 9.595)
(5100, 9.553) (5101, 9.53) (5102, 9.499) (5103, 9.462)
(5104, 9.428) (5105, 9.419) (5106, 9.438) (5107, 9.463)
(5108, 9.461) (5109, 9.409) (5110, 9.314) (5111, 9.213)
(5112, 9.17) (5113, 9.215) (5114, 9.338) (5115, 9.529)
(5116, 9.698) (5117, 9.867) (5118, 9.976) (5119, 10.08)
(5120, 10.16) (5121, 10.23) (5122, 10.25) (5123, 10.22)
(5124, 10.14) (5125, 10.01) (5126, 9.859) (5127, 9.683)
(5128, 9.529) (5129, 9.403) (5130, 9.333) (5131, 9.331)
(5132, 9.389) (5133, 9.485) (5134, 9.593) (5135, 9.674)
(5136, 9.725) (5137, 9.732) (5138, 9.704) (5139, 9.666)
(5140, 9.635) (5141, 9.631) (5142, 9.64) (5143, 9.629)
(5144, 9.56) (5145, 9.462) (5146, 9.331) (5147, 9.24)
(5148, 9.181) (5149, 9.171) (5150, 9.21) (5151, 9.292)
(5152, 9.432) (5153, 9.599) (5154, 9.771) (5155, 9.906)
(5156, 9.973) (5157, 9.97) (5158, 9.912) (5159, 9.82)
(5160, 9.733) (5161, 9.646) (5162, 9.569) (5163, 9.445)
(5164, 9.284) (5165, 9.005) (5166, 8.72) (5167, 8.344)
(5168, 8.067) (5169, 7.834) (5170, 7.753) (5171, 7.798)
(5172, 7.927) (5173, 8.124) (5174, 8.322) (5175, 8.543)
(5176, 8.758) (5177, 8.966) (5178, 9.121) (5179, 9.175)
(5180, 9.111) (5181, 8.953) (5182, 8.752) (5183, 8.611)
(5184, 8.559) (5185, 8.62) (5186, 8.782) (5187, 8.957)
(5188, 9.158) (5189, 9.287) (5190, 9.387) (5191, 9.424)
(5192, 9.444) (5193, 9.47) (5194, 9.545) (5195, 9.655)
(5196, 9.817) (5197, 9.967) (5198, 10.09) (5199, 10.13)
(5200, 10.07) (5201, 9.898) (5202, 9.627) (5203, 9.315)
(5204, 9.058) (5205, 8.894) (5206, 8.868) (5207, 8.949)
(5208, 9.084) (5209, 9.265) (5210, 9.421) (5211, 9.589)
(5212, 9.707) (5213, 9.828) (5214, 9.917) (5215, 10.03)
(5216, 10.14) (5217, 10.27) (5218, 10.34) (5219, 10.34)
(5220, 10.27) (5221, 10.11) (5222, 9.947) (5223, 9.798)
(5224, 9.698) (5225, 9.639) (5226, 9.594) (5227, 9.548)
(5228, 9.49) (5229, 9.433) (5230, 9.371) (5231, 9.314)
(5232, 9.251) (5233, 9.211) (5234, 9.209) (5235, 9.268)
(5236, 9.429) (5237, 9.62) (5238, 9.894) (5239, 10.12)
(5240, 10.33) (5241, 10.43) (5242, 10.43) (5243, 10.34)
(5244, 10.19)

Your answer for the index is 1.01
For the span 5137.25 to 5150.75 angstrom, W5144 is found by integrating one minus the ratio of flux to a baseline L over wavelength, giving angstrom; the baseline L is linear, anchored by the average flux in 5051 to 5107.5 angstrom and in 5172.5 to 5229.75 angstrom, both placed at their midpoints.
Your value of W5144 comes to 0.13 angstrom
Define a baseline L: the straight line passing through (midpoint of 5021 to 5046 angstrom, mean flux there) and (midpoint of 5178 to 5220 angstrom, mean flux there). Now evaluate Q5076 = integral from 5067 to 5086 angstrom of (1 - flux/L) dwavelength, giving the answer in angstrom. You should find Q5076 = -1.1 angstrom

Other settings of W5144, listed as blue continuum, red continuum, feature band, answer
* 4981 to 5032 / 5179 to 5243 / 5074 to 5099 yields -0.6 angstrom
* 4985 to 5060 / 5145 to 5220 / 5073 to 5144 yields -2.1 angstrom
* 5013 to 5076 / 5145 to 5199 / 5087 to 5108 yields -0.9 angstrom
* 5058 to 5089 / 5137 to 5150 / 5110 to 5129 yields -0.4 angstrom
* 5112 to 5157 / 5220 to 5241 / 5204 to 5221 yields 0.0 angstrom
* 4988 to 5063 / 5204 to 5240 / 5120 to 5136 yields -0.3 angstrom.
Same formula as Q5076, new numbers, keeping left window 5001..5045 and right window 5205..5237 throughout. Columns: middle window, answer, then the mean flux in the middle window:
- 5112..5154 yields -0.4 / 9.63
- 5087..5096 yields -0.5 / 10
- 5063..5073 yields -0.2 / 9.69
